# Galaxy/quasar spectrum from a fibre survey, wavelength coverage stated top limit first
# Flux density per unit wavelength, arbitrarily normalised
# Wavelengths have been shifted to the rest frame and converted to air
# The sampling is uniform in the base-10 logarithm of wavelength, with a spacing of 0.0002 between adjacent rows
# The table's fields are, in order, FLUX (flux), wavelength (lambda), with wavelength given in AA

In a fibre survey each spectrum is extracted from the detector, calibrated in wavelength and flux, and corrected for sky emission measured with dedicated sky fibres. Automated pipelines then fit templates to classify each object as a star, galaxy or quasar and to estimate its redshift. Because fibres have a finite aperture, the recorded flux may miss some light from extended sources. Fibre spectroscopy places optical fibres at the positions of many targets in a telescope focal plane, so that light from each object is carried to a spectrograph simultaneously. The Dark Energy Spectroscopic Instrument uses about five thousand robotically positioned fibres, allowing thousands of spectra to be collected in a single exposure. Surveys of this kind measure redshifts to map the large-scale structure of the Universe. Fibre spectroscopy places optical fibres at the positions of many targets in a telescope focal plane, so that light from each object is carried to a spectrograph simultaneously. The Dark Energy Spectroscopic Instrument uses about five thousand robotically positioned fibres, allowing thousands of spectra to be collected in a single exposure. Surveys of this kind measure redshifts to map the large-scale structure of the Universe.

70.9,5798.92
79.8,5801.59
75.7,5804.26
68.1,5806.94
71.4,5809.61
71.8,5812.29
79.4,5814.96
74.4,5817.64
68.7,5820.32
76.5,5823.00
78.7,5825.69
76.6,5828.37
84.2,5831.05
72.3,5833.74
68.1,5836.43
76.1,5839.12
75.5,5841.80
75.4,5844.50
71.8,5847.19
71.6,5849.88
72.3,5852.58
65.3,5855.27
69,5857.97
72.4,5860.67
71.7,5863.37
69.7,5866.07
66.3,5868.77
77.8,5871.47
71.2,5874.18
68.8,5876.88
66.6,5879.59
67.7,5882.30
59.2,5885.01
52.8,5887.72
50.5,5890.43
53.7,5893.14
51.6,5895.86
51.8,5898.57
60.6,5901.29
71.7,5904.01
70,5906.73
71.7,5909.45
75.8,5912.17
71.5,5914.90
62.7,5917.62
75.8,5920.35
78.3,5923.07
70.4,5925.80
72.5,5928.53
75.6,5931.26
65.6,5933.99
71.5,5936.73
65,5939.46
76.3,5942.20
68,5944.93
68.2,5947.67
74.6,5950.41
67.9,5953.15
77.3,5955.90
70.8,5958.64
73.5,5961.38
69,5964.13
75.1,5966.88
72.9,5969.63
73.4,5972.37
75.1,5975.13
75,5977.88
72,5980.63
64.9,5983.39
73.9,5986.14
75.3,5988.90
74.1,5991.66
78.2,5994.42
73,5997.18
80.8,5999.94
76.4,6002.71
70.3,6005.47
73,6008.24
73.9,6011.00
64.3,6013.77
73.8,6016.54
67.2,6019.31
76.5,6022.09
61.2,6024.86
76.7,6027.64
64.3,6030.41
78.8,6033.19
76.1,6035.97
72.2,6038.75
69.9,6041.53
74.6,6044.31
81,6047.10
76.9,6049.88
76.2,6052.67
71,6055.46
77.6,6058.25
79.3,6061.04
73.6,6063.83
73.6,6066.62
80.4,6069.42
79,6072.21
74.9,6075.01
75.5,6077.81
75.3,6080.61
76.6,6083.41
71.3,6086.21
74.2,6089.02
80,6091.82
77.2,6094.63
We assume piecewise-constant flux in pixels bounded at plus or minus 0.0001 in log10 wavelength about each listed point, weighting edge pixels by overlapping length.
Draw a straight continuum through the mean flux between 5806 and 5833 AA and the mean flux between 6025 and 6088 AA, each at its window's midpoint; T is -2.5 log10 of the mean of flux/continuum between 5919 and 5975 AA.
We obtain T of 0.04 mag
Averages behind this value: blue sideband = 75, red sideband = 74.9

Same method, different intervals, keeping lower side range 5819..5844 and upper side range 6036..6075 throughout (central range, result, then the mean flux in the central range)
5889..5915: 0.204 mag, 62.4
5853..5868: 0.084 mag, 69.7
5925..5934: 0.052 mag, 71.9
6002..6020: 0.065 mag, 71.3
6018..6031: 0.093 mag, 69.5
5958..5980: 0.035 mag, 73.2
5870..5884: 0.078 mag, 70.1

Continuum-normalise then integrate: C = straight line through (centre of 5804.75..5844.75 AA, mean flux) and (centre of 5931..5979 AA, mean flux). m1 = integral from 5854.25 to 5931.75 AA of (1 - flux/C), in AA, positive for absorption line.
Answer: 6.5 AA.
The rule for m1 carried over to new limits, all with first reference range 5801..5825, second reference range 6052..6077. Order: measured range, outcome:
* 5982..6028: 1.92 AA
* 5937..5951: 0.90 AA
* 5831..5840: 0.03 AA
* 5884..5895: 3.07 AA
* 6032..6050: 0.10 AA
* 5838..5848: -0.09 AA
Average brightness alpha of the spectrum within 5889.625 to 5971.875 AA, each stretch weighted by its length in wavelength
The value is 68.9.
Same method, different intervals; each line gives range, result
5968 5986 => 72.4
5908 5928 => 72.3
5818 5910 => 68.5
